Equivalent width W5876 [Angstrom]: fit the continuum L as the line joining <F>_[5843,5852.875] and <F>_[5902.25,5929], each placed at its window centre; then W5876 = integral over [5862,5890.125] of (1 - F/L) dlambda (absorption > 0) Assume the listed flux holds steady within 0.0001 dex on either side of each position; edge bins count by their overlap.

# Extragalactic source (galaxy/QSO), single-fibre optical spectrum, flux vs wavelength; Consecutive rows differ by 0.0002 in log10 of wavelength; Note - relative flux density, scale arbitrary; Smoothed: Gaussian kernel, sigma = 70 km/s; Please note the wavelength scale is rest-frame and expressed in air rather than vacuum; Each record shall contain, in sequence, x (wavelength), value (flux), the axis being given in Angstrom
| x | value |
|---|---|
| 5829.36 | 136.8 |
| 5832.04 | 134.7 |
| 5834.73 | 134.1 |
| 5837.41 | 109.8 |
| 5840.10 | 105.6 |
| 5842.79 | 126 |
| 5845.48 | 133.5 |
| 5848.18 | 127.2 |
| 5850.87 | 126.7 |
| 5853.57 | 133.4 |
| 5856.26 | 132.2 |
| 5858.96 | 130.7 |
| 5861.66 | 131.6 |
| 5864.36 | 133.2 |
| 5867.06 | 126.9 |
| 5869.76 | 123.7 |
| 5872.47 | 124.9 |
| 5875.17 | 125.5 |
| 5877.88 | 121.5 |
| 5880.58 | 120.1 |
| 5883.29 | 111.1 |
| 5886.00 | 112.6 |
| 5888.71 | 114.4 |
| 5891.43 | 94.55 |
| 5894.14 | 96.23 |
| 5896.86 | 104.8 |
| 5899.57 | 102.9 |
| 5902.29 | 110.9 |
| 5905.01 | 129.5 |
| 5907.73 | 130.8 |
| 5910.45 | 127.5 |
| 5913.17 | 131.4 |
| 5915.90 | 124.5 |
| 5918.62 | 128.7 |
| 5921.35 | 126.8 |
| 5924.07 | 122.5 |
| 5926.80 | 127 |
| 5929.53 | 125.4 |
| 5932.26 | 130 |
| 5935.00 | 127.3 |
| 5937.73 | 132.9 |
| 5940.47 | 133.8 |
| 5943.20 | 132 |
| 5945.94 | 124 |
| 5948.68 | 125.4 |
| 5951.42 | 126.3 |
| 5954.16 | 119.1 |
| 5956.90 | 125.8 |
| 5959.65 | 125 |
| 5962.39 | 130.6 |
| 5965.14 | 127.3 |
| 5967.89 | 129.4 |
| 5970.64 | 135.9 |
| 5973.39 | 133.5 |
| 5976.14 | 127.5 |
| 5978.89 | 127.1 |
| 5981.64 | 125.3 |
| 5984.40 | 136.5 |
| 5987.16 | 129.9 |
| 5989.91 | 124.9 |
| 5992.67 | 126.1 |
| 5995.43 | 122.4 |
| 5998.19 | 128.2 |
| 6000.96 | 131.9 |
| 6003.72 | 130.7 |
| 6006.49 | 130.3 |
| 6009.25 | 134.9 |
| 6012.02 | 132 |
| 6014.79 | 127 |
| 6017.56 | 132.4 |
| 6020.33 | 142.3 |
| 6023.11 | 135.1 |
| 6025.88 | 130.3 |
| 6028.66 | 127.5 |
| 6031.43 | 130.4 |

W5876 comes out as 1.4 Angstrom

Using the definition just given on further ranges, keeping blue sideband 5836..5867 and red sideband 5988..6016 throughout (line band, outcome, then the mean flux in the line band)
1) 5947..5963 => 0.4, 125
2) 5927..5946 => -0.3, 130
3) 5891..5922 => 2.3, 118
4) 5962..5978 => -0.3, 131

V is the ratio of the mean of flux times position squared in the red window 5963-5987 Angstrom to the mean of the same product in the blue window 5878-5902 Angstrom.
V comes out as 1.24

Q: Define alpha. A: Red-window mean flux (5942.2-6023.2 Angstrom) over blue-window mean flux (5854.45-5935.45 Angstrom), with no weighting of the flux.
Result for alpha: 1.1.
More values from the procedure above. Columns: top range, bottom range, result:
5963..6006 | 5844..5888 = 1.03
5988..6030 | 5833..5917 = 1.08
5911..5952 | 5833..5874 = 1.01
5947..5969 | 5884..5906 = 1.17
